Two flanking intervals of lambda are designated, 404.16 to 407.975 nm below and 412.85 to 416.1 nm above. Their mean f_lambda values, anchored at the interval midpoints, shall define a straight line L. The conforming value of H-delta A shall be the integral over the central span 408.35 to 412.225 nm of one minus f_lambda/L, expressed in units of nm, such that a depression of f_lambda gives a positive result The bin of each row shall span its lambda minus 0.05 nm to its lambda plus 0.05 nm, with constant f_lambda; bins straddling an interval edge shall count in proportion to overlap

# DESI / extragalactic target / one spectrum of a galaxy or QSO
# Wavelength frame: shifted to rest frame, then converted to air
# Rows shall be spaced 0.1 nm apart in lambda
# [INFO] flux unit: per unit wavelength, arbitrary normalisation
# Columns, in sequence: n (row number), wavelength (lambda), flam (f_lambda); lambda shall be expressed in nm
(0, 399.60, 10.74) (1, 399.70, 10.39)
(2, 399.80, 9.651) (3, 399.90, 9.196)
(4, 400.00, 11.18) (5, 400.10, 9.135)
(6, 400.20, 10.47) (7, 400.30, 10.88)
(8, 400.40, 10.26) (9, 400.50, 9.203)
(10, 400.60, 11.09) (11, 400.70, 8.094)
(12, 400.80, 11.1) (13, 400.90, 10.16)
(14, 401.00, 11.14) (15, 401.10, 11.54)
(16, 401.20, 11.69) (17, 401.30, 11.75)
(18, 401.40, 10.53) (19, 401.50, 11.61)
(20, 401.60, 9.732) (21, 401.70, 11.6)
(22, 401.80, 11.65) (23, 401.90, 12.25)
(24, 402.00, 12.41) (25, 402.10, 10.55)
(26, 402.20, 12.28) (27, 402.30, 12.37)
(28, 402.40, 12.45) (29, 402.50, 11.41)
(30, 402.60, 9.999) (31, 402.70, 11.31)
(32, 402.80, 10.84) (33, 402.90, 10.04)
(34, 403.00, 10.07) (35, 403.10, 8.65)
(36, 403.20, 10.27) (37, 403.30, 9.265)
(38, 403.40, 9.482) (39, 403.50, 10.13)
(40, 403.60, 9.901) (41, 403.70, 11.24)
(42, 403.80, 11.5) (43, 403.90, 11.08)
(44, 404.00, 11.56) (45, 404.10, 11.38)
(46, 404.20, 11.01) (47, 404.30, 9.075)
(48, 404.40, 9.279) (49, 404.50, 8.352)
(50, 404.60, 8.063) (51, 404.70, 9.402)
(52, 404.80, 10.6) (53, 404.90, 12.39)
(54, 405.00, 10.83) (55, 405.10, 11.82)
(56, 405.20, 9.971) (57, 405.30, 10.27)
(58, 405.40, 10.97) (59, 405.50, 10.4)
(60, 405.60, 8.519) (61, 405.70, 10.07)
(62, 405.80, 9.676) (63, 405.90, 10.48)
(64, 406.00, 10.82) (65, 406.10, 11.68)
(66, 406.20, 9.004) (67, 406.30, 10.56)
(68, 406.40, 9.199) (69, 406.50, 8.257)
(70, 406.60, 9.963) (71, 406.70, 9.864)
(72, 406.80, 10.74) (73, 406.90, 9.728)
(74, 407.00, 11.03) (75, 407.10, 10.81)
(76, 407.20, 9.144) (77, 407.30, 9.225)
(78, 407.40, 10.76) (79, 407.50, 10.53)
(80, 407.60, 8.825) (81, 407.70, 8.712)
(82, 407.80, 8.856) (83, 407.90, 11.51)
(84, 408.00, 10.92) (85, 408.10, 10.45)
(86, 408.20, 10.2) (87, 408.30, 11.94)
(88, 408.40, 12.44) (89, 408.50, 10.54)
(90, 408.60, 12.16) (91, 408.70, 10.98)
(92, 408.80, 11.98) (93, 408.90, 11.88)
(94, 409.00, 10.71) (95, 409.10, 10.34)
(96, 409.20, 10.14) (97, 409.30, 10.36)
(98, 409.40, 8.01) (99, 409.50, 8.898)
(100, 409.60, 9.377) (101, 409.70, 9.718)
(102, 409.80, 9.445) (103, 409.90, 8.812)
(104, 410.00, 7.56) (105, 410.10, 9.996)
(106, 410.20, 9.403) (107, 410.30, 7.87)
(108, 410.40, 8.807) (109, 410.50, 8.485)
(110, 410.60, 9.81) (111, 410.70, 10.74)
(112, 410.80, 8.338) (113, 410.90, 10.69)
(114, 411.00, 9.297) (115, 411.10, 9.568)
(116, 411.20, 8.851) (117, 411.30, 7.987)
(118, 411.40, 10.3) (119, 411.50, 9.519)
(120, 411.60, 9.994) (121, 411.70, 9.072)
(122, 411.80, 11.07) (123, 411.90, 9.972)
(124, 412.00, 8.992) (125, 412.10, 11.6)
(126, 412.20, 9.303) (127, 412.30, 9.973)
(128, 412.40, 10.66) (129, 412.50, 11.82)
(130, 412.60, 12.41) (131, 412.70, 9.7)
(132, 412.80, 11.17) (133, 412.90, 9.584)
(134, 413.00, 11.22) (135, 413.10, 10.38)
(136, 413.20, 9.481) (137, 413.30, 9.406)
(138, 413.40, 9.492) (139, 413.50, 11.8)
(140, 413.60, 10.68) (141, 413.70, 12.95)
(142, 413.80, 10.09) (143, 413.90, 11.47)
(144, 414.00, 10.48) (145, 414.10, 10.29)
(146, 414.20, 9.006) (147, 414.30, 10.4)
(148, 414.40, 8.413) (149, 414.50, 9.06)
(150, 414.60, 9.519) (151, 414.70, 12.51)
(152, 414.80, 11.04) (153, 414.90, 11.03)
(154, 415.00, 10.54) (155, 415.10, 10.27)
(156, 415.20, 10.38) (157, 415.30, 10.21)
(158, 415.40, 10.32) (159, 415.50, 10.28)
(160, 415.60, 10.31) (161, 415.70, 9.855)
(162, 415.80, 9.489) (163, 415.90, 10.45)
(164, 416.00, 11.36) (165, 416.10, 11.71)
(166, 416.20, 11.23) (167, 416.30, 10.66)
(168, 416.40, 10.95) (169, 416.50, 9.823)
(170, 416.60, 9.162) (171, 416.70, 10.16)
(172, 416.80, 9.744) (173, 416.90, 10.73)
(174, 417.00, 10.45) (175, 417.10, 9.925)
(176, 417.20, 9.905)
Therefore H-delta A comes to 0.14 nm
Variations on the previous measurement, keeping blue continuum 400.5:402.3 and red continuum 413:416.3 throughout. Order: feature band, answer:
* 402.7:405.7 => 0.20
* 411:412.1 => 0.10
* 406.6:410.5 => 0.26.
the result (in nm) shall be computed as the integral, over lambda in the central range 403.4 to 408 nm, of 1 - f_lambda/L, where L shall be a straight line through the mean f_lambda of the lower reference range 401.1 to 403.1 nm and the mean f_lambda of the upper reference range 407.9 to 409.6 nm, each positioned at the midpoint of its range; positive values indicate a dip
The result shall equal 0.34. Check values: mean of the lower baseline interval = 11.2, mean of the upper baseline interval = 10.7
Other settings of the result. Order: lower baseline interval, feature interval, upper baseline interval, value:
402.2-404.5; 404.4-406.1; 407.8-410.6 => 0.03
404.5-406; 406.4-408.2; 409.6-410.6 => -0.05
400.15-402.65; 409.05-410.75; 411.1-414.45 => 0.19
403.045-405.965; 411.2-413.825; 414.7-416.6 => 0.04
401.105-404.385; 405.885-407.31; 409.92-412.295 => 0.03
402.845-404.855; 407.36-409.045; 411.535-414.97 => -0.10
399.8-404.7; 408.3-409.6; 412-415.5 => -0.02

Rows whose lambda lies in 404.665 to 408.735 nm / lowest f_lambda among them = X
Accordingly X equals 8.257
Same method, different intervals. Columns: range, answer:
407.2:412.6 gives 7.56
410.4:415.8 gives 7.987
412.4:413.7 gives 9.406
